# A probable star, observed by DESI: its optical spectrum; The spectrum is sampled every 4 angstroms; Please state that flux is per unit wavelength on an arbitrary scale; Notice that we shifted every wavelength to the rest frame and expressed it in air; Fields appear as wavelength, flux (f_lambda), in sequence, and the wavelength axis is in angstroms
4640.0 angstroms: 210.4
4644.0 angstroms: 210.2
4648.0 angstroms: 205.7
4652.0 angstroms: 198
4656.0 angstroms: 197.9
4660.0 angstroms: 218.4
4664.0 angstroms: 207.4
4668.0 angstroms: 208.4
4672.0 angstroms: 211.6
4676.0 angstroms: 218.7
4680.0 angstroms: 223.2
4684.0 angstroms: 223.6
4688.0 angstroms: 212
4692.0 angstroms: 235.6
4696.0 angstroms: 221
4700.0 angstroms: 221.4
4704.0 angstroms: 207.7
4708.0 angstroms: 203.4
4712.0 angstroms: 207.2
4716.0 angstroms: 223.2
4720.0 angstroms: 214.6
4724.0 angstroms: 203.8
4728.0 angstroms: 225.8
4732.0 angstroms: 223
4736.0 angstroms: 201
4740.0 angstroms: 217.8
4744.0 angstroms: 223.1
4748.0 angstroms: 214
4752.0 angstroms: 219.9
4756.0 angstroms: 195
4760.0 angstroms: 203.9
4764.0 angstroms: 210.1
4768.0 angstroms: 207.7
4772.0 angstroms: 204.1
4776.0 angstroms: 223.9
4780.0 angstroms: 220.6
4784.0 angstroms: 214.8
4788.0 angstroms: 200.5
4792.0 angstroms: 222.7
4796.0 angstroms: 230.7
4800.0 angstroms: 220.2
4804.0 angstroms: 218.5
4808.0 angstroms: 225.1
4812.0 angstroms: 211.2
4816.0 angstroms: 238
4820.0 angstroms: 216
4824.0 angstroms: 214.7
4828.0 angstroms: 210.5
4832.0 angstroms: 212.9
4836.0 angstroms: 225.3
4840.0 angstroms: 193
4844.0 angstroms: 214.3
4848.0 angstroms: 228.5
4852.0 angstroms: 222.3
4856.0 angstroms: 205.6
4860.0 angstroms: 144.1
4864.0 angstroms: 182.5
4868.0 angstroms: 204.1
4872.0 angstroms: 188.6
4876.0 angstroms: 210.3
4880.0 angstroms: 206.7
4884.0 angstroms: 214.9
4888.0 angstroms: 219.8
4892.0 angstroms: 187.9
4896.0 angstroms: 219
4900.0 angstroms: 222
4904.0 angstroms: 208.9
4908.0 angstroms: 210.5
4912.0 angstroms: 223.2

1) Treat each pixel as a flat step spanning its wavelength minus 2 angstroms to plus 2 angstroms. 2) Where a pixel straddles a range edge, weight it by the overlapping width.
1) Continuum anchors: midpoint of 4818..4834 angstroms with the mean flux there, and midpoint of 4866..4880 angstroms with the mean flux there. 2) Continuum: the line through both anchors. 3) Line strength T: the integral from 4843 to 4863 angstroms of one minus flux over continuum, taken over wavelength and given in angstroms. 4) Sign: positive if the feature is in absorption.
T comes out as 0.5 angstroms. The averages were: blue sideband 214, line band 201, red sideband 202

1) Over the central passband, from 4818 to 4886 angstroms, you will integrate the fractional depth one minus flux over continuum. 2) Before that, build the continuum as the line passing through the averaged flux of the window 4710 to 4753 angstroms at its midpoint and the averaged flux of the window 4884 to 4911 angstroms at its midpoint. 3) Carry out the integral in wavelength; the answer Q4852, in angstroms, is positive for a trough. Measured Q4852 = 2.4 angstroms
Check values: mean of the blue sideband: 216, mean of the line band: 206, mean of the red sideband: 212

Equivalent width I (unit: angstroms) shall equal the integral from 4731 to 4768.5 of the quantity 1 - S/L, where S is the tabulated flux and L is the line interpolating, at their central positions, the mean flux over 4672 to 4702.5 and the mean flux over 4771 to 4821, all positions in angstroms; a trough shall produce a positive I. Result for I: 1.5 angstroms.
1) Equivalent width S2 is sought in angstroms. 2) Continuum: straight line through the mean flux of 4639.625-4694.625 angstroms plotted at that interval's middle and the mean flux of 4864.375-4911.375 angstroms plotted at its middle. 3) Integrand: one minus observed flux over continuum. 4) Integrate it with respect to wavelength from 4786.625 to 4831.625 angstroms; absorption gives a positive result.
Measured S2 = -2.0 angstroms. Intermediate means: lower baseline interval 213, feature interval 219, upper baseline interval 208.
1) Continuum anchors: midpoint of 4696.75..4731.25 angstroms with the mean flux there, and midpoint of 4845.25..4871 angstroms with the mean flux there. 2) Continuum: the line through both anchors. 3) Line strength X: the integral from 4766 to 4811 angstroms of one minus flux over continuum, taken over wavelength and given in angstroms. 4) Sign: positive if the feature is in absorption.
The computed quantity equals -2.5 angstroms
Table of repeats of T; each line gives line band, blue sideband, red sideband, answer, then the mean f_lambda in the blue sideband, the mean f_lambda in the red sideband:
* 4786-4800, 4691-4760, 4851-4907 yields -0.6 angstroms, 215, 202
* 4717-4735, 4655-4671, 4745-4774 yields -0.7 angstroms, 209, 208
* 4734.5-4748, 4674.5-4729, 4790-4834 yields 0.2 angstroms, 217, 220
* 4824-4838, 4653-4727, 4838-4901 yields -0.7 angstroms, 214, 204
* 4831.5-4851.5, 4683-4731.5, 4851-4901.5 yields -1.1 angstroms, 217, 202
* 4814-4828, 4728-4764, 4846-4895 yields -1.0 angstroms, 213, 202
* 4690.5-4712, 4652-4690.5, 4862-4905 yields -0.5 angstroms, 213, 206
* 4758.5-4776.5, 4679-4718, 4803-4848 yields 0.7 angstroms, 218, 217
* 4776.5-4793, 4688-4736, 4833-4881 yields -0.5 angstroms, 216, 202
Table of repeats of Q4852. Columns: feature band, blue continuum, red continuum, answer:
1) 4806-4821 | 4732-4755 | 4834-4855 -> -0.50 angstroms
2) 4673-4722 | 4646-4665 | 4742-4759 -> -2.12 angstroms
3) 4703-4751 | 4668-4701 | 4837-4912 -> 0.63 angstroms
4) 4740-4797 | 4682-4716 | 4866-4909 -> 0.07 angstroms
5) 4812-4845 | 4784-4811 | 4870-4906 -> 0.01 angstroms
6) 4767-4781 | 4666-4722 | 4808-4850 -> 0.17 angstroms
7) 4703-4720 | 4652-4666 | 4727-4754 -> 0.20 angstroms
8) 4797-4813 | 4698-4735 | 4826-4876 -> -1.02 angstroms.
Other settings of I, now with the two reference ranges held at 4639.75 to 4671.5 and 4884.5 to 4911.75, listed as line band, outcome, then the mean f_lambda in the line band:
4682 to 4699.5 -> -1.3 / 223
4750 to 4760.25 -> 0.1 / 207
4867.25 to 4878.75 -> 0.6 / 201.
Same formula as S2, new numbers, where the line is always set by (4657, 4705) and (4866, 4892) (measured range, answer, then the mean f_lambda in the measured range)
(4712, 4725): 0.1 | 214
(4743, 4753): -0.2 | 218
